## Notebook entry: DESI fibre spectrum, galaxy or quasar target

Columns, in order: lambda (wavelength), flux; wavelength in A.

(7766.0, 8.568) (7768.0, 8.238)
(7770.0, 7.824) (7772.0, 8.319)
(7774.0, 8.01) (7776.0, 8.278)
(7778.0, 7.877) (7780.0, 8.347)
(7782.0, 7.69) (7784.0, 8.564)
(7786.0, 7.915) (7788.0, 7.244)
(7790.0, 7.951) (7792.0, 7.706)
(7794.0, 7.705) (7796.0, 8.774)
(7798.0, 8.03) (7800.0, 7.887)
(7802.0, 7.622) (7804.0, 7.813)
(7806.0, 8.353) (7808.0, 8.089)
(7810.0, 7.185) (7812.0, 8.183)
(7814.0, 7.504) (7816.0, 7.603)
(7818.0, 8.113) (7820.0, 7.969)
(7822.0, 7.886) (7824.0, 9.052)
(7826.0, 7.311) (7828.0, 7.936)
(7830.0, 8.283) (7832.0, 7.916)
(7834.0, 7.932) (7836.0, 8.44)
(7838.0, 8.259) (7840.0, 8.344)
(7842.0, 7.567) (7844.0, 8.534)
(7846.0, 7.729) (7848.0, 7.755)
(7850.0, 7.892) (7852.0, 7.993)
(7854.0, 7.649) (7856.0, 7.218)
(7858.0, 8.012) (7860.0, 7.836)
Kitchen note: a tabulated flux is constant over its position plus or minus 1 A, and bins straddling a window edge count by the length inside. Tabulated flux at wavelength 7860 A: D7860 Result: 7.836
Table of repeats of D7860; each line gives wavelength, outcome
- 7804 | 7.813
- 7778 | 7.877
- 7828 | 7.936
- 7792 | 7.706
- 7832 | 7.916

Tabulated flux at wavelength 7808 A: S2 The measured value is 8.089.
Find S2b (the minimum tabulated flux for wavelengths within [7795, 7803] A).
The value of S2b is 7.622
